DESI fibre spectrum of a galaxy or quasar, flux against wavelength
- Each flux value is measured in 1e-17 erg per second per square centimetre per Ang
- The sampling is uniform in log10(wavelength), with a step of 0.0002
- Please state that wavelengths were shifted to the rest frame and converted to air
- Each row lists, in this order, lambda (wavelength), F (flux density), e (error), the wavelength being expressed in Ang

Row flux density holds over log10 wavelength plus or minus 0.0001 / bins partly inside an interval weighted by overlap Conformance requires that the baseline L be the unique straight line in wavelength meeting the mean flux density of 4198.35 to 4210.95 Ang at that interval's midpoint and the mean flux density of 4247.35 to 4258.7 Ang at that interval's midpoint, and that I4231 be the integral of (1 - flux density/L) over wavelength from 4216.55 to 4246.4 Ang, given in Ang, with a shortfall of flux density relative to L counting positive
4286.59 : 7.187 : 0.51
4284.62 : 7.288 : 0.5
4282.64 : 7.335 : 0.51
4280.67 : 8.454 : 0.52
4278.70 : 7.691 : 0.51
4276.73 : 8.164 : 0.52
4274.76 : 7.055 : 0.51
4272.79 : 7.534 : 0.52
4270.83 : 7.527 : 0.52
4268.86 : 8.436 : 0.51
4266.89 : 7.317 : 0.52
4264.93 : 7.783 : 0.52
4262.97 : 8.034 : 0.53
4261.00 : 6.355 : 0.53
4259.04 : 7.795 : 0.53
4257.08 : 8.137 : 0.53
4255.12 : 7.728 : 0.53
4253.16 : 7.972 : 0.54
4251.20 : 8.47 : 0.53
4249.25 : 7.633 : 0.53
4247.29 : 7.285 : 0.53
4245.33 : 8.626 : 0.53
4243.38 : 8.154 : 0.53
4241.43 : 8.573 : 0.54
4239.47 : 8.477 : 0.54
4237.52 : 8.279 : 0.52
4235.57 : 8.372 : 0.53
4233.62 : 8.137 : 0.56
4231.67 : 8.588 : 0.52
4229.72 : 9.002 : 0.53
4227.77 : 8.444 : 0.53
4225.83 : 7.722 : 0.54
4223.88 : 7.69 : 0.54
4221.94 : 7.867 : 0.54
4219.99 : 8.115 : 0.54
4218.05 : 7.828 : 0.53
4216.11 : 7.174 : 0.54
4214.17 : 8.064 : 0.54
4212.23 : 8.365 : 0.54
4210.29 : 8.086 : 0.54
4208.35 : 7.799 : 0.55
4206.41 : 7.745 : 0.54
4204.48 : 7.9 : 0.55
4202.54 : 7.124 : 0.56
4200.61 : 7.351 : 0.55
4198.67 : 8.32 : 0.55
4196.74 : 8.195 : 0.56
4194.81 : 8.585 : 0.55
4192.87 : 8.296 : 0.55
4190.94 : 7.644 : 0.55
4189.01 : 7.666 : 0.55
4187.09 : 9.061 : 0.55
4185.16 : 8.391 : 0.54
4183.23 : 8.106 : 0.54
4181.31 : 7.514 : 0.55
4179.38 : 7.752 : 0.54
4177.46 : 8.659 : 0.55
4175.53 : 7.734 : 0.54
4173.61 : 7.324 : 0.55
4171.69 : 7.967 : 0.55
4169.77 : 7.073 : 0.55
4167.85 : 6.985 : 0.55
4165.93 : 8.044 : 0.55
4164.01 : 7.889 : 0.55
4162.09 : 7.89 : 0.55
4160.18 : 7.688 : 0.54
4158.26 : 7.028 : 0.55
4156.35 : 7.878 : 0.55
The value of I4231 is -1.5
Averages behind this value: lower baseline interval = 7.72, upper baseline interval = 7.92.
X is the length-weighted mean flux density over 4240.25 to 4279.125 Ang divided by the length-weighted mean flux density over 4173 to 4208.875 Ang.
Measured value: 0.98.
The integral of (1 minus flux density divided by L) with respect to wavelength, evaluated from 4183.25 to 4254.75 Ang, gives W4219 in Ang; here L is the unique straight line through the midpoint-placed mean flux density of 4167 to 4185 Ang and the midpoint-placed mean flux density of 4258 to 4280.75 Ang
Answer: -3.68 Ang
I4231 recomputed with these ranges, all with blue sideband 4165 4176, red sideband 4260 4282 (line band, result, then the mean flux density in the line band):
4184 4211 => -1.6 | 8.01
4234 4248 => -1.2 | 8.27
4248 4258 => -0.4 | 7.97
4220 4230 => -0.6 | 8.08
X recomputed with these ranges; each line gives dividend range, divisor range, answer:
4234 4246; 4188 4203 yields 1.06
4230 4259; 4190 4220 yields 1.03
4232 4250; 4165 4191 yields 1.04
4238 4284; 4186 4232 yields 0.98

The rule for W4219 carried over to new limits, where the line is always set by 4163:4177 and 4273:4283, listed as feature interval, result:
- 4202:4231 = -1.1 Ang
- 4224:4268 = -1.9 Ang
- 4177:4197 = -1.4 Ang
